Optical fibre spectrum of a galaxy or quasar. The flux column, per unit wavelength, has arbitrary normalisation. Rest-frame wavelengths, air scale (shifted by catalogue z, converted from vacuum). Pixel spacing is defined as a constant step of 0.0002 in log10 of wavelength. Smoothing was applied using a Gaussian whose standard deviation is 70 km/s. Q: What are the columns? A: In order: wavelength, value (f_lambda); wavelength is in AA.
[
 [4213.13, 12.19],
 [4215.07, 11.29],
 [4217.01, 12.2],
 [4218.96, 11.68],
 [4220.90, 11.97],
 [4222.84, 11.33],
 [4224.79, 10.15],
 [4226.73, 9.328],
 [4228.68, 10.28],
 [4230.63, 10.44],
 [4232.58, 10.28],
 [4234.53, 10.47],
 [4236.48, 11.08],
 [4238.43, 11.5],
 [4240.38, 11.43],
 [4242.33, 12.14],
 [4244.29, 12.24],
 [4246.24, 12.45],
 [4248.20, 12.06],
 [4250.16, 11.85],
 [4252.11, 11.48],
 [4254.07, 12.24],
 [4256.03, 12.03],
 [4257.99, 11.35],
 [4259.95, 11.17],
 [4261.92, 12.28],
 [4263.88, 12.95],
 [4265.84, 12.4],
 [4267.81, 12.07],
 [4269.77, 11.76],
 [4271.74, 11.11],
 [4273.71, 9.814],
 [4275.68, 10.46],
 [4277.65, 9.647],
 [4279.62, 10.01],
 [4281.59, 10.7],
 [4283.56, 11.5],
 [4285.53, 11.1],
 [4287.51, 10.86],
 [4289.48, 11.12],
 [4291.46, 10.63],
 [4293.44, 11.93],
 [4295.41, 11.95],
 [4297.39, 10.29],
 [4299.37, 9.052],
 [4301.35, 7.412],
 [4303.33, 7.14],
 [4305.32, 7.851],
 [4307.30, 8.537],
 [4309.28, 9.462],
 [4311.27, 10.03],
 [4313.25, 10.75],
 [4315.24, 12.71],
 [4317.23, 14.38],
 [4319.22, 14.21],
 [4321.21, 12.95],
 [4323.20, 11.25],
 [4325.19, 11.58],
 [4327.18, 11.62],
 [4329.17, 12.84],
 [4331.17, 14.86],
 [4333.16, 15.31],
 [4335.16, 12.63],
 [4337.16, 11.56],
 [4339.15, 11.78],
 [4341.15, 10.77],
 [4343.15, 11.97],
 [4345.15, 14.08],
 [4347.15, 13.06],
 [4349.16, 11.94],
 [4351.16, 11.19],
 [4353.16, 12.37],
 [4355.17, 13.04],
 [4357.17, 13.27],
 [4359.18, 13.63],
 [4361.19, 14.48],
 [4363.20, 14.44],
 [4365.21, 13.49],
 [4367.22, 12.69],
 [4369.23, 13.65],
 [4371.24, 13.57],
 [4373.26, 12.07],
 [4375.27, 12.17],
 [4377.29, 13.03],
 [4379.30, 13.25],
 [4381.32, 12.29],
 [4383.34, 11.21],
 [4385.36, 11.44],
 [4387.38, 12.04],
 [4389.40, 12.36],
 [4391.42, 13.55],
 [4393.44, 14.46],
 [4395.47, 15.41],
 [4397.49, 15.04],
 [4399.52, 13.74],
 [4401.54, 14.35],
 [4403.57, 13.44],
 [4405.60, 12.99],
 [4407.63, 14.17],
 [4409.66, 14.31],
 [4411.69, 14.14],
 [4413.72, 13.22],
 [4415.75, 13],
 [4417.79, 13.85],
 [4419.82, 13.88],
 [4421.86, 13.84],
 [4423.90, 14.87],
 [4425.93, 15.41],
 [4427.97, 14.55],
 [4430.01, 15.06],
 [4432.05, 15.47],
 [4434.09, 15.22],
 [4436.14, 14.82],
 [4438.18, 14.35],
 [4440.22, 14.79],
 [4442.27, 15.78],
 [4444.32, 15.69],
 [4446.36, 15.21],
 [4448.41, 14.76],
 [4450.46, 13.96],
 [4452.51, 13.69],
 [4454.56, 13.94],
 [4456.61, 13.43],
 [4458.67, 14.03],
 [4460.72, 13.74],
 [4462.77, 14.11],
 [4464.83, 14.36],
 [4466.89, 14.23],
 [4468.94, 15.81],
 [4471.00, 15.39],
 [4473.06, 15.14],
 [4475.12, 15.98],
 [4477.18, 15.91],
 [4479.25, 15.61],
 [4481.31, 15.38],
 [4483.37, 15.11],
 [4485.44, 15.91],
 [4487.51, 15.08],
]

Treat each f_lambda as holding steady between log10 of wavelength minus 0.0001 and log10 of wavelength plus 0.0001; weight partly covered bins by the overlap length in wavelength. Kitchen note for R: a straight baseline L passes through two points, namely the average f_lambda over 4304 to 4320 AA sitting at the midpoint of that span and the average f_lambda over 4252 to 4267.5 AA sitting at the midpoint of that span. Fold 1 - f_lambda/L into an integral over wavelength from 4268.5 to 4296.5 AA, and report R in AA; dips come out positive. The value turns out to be 1.5 AA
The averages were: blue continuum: 12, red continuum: 10.9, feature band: 10.9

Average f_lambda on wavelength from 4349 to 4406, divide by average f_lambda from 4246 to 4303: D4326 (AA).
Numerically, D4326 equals 1.18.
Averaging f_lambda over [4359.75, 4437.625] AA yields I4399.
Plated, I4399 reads 13.7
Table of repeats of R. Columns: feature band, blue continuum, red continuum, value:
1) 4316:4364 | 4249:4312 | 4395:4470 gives -2.9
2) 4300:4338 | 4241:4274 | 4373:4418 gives 3.4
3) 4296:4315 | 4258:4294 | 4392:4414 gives 4.3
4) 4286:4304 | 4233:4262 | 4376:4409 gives 3.1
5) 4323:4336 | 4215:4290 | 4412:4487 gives -0.4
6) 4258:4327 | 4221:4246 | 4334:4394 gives 4.8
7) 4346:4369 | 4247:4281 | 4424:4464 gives 0.0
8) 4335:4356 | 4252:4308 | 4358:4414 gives 0.3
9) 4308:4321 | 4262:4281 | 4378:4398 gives 0.0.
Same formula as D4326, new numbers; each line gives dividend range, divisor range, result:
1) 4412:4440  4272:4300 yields 1.35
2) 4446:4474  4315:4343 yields 1.13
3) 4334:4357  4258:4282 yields 1.10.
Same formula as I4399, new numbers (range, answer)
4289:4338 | 11.3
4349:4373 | 13.2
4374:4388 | 12.2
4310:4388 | 12.6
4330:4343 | 12.8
